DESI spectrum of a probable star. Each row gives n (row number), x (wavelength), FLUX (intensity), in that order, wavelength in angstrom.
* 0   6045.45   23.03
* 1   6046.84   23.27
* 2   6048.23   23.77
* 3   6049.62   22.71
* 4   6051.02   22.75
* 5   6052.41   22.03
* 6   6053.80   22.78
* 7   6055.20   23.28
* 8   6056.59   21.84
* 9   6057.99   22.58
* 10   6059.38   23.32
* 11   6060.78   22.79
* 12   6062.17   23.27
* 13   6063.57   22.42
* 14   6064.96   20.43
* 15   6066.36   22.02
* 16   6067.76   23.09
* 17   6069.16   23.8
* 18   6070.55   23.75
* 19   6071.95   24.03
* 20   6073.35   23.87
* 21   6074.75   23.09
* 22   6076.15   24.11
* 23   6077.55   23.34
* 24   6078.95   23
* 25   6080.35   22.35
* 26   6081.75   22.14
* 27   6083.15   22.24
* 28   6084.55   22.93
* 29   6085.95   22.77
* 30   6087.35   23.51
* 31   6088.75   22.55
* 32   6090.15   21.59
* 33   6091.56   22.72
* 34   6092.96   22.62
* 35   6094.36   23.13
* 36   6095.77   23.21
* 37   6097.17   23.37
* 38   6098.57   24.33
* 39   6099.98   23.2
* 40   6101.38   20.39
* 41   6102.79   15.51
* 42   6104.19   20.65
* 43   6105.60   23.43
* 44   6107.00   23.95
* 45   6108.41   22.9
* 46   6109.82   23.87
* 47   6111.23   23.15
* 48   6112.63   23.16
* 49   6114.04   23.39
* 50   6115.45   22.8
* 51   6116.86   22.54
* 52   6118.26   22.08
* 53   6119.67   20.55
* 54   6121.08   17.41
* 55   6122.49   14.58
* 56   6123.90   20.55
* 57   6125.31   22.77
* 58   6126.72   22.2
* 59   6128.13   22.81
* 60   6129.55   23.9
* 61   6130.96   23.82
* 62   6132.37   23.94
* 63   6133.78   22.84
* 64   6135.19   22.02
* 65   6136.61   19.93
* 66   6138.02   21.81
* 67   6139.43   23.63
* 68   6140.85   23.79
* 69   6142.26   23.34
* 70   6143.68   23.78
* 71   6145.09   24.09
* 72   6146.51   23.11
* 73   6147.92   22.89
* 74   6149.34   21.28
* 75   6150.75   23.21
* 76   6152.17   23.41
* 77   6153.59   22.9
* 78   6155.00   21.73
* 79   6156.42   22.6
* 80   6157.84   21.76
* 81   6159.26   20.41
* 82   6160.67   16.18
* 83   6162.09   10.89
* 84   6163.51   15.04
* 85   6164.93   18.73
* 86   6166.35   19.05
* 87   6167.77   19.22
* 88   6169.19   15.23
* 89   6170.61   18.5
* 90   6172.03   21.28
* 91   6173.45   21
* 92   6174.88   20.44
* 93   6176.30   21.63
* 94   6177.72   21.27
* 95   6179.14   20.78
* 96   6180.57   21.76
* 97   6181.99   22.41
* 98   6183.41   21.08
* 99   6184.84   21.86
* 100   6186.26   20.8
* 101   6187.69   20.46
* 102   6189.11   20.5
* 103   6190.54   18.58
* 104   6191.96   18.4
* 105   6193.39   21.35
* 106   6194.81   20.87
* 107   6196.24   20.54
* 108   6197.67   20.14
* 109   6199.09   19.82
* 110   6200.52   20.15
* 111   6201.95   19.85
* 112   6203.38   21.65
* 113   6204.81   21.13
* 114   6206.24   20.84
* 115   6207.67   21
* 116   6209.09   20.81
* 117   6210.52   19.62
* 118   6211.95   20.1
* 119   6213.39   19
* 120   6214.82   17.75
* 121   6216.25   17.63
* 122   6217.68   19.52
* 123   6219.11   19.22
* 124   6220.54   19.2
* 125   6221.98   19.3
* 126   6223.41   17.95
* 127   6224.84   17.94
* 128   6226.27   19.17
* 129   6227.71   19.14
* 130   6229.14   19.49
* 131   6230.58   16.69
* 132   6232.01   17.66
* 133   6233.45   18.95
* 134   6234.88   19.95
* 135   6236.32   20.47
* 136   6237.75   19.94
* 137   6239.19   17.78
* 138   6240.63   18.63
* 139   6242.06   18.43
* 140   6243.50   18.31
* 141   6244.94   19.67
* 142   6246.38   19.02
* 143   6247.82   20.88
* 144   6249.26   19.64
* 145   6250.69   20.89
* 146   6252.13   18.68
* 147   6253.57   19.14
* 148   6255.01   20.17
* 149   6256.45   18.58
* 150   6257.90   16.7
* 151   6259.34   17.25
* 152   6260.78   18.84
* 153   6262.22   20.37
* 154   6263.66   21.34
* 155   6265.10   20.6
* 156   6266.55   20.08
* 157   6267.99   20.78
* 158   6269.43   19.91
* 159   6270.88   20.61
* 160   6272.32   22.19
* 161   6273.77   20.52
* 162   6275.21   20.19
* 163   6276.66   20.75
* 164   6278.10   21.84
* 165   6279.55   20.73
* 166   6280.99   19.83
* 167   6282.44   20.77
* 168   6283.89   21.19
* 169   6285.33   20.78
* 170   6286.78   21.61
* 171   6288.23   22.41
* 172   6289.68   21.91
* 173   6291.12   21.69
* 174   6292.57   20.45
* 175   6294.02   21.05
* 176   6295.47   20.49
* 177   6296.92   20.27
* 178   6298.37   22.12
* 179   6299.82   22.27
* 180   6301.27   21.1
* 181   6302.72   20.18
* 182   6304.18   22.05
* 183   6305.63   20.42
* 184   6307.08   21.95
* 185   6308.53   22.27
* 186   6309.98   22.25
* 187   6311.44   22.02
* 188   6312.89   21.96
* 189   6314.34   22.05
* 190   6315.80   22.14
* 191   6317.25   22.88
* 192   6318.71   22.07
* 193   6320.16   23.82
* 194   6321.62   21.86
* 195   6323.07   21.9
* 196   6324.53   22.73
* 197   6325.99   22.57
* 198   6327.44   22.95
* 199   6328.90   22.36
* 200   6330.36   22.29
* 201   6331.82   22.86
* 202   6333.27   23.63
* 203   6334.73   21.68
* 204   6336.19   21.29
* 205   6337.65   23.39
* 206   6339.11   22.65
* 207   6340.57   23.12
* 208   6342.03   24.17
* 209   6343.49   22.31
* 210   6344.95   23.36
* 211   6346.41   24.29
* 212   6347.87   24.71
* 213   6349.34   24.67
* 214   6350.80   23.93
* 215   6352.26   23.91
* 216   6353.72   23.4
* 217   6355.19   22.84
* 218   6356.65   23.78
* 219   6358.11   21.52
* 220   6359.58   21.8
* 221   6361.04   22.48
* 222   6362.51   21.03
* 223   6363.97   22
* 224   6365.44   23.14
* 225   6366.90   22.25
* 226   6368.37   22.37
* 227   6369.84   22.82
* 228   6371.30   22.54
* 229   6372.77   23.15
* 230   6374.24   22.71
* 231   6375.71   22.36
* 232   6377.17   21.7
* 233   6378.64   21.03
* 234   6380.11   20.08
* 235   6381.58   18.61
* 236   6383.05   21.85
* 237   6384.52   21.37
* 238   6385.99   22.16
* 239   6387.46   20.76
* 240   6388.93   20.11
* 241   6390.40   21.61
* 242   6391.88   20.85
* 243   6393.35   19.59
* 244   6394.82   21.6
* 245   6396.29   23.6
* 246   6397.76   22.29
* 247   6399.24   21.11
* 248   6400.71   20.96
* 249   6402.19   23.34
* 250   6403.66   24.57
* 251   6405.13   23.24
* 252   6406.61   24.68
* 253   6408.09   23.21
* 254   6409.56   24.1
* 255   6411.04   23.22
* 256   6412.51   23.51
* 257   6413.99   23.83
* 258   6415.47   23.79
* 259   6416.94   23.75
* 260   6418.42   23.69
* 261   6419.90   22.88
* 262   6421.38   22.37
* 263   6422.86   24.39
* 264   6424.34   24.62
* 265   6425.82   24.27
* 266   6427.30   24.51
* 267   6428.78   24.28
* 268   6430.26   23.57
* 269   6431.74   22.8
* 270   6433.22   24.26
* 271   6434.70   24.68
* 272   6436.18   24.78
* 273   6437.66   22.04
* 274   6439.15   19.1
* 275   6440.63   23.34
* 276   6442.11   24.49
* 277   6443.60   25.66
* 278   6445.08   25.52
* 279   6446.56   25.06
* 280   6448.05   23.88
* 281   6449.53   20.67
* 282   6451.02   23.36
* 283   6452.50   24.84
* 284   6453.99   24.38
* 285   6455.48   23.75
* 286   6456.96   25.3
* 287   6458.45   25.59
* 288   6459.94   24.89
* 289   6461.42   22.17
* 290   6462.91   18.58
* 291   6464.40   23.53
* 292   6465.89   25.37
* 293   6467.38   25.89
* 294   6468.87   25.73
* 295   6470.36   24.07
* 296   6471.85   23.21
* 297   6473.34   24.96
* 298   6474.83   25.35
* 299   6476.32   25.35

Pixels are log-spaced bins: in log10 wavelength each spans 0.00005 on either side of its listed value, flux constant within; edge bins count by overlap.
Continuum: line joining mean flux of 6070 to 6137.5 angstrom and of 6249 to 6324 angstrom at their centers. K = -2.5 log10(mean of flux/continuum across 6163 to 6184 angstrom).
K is 0.10 mag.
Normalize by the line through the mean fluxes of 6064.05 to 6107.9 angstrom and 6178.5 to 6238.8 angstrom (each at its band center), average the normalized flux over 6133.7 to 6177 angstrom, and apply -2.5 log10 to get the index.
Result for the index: 0.01 mag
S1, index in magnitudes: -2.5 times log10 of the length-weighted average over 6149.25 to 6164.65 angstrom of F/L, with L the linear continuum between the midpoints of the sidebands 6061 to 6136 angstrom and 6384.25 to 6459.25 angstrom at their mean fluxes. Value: 0.14 mag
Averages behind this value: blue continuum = 22.4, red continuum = 23.3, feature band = 19.9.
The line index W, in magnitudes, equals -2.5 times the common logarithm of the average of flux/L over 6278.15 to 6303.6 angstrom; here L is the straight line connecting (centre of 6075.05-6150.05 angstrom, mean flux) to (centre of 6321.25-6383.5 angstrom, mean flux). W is 0.069 mag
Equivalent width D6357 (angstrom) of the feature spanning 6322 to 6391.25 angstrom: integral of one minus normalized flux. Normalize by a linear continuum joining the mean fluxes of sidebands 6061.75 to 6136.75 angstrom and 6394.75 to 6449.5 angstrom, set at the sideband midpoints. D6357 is 2.6 angstrom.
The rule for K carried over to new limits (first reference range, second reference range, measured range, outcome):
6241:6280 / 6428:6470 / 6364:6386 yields 0.020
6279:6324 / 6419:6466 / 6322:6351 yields -0.044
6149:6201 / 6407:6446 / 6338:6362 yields -0.031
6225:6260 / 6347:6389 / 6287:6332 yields -0.059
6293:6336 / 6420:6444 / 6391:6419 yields 0.018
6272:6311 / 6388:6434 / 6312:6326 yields -0.036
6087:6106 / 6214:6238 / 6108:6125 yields 0.010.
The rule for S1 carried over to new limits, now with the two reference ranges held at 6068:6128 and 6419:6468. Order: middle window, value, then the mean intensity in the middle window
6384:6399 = 0.105 mag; 21.4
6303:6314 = 0.069 mag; 21.8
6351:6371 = 0.039 mag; 22.6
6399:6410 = 0.018 mag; 23.2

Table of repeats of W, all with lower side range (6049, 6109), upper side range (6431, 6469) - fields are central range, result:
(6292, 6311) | 0.10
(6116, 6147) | 0.04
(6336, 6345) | 0.02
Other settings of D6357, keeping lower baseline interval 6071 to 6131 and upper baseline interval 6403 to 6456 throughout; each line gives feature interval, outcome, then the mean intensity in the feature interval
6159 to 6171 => 3.0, 16.9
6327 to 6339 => 0.4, 22.5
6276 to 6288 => 1.1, 21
